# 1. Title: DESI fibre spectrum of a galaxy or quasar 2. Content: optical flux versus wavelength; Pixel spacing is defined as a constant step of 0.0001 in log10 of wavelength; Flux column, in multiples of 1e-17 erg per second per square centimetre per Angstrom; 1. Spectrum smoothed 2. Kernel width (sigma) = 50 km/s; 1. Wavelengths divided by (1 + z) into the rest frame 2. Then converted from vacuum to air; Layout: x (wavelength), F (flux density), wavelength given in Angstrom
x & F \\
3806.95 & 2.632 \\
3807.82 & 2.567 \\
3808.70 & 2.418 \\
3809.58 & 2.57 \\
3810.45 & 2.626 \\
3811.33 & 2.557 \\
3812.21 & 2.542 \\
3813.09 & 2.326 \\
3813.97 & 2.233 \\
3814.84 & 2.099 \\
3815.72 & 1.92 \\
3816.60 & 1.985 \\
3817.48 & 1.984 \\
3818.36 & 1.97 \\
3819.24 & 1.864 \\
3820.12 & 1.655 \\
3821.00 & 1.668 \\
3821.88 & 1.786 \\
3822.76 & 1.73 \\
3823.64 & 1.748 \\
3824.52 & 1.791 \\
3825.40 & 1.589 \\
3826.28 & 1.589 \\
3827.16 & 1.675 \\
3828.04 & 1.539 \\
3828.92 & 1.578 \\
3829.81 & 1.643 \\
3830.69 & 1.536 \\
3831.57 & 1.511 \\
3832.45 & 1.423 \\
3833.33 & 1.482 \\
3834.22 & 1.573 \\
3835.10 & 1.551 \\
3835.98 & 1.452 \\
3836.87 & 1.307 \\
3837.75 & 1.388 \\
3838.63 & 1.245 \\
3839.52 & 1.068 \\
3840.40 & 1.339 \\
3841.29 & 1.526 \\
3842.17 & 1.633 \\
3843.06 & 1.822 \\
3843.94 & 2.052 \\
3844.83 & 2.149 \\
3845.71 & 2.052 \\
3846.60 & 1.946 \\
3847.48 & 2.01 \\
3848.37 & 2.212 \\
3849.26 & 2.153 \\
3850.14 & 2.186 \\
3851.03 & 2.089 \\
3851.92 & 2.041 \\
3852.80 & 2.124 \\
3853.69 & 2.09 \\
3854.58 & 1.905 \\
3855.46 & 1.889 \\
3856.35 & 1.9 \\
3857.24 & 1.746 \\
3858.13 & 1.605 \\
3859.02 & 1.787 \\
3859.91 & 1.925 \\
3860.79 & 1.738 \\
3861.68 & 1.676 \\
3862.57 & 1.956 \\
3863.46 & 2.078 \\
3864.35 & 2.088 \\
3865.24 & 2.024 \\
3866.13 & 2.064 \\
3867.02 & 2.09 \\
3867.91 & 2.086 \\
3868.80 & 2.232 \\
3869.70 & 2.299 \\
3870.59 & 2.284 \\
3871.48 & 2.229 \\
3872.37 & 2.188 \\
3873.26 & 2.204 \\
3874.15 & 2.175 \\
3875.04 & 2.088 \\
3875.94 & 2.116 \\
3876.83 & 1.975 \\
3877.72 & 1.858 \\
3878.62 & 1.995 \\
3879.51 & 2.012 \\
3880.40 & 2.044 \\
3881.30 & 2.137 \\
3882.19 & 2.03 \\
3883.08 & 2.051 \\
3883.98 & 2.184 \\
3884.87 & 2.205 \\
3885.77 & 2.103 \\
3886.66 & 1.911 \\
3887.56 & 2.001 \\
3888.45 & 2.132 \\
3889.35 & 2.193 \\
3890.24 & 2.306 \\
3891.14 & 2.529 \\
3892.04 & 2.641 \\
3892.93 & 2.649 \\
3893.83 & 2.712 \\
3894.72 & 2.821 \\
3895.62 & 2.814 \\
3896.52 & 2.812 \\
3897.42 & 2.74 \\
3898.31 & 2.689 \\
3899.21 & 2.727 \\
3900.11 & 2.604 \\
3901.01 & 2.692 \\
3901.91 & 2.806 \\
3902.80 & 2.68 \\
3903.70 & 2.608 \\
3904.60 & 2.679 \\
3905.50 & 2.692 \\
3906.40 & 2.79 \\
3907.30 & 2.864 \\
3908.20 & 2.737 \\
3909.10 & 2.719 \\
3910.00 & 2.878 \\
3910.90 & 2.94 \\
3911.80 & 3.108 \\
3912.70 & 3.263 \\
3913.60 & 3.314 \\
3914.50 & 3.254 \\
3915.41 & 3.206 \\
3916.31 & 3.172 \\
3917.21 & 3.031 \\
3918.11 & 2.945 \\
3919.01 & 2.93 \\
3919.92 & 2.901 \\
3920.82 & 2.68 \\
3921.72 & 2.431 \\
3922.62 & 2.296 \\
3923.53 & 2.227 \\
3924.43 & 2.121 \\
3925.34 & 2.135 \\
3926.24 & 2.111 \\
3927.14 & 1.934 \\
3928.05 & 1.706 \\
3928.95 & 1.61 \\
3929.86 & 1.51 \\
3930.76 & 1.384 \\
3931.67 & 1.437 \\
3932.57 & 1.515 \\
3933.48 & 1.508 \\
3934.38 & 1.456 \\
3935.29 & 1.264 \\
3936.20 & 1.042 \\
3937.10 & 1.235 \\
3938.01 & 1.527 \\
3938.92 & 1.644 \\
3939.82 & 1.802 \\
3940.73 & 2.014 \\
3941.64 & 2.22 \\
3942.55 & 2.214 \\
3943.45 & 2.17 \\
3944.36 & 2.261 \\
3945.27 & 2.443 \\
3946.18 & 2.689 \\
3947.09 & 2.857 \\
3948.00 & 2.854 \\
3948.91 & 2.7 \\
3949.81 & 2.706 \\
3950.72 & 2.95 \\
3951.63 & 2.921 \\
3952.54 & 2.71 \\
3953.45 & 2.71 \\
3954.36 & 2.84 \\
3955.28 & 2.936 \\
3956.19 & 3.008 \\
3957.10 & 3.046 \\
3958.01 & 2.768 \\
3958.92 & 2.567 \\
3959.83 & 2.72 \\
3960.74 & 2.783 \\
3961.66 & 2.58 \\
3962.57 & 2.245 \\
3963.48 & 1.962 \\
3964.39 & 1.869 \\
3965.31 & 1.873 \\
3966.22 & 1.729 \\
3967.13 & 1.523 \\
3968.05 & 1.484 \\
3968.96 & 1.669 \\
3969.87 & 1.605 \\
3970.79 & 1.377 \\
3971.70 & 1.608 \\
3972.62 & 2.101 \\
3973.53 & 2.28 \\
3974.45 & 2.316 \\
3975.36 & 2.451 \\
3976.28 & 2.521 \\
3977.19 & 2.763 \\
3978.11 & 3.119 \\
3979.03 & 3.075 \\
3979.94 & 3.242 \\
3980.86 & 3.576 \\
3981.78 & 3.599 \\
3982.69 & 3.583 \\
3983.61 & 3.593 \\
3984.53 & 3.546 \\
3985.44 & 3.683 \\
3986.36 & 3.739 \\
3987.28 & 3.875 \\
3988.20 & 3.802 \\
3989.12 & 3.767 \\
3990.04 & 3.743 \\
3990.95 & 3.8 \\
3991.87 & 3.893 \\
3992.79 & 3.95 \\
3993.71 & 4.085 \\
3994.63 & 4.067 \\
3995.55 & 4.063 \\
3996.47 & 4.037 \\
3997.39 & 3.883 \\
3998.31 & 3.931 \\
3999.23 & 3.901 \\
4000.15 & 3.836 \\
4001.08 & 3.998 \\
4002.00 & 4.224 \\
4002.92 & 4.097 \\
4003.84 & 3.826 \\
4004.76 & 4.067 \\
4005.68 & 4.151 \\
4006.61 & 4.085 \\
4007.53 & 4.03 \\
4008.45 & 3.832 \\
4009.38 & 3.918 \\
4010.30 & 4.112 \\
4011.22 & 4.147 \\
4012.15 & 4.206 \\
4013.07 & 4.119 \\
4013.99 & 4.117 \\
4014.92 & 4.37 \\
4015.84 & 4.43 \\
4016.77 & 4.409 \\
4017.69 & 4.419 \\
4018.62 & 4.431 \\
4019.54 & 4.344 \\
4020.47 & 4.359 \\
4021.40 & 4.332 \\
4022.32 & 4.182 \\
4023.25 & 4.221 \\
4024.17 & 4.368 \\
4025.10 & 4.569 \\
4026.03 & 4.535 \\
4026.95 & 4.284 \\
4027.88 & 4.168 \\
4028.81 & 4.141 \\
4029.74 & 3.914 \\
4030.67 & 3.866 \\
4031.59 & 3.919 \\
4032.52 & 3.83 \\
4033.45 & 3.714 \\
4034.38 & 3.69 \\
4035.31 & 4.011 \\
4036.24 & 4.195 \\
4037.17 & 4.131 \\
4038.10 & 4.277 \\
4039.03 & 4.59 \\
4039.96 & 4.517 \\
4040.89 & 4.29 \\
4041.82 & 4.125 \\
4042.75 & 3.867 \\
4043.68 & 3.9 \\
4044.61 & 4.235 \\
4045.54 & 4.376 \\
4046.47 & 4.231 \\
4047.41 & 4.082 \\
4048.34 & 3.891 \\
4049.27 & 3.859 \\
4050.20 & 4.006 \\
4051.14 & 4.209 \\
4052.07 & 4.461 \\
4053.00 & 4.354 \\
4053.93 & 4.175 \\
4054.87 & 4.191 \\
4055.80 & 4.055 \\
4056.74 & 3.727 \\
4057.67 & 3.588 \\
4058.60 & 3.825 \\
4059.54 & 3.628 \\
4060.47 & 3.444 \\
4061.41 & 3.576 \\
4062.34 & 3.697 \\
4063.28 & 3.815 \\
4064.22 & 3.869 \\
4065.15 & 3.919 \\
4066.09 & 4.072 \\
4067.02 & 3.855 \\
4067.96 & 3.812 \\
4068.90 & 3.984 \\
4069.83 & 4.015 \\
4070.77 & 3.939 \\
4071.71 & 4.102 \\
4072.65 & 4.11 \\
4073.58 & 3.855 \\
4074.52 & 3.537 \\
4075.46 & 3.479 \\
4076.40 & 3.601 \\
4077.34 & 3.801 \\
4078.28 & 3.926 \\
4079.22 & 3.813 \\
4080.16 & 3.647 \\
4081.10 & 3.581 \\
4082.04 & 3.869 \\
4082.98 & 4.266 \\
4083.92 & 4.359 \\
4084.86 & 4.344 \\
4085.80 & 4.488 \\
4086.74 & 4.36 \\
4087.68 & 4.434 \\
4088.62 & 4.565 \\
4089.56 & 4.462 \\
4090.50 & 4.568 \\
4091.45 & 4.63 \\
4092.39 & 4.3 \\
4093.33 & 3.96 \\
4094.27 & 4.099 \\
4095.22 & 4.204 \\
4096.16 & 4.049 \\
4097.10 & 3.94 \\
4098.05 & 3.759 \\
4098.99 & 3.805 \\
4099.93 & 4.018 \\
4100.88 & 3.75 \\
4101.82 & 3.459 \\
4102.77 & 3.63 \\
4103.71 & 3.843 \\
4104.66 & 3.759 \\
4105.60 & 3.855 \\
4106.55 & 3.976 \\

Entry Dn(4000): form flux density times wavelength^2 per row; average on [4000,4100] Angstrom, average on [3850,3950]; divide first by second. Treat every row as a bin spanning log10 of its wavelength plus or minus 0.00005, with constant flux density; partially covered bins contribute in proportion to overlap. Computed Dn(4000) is 1.9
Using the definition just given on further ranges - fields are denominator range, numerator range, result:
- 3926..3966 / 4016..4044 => 2.00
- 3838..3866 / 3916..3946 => 1.13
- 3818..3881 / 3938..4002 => 1.65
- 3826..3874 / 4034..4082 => 2.39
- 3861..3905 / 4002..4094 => 1.94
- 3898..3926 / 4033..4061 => 1.56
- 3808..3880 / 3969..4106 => 2.25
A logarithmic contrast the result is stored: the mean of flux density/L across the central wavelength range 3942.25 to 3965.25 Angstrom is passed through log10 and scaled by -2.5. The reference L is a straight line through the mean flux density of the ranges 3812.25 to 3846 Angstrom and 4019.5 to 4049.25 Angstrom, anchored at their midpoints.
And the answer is 0.22 mag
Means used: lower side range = 1.71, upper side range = 4.15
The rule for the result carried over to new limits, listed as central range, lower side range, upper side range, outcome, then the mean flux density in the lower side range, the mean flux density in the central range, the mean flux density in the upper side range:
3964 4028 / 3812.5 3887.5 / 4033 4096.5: -0.055 mag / 1.89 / 3.56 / 4.04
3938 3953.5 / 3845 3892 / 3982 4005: 0.297 mag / 2.06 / 2.43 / 3.88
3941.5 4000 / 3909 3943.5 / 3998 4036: 0.100 mag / 2.22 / 2.9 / 4.13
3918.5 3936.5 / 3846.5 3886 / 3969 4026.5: 0.408 mag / 2.04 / 1.92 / 3.7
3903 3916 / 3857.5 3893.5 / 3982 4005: -0.124 mag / 2.1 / 2.93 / 3.88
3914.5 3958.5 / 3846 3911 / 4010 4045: 0.293 mag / 2.26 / 2.3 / 4.19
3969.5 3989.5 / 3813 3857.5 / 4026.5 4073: 0.113 mag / 1.78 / 2.97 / 4.01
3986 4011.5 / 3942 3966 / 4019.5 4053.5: -0.154 mag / 2.58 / 3.96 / 4.16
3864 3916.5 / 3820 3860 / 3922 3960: -0.246 mag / 1.73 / 2.46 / 2.18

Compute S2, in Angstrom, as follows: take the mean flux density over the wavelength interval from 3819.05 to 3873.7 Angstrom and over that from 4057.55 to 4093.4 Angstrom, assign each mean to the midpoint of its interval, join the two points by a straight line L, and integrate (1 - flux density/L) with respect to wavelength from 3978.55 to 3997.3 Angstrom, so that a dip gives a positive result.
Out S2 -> -3.4 Angstrom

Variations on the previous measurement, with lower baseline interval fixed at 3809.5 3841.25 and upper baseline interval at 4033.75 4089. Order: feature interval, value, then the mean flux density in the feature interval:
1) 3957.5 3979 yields 6.4 Angstrom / 2.19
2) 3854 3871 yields 1.1 Angstrom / 1.97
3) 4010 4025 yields -2.9 Angstrom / 4.29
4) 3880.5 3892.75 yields 0.8 Angstrom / 2.19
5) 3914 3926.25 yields -0.2 Angstrom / 2.7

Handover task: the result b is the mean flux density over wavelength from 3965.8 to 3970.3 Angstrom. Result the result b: 1.6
